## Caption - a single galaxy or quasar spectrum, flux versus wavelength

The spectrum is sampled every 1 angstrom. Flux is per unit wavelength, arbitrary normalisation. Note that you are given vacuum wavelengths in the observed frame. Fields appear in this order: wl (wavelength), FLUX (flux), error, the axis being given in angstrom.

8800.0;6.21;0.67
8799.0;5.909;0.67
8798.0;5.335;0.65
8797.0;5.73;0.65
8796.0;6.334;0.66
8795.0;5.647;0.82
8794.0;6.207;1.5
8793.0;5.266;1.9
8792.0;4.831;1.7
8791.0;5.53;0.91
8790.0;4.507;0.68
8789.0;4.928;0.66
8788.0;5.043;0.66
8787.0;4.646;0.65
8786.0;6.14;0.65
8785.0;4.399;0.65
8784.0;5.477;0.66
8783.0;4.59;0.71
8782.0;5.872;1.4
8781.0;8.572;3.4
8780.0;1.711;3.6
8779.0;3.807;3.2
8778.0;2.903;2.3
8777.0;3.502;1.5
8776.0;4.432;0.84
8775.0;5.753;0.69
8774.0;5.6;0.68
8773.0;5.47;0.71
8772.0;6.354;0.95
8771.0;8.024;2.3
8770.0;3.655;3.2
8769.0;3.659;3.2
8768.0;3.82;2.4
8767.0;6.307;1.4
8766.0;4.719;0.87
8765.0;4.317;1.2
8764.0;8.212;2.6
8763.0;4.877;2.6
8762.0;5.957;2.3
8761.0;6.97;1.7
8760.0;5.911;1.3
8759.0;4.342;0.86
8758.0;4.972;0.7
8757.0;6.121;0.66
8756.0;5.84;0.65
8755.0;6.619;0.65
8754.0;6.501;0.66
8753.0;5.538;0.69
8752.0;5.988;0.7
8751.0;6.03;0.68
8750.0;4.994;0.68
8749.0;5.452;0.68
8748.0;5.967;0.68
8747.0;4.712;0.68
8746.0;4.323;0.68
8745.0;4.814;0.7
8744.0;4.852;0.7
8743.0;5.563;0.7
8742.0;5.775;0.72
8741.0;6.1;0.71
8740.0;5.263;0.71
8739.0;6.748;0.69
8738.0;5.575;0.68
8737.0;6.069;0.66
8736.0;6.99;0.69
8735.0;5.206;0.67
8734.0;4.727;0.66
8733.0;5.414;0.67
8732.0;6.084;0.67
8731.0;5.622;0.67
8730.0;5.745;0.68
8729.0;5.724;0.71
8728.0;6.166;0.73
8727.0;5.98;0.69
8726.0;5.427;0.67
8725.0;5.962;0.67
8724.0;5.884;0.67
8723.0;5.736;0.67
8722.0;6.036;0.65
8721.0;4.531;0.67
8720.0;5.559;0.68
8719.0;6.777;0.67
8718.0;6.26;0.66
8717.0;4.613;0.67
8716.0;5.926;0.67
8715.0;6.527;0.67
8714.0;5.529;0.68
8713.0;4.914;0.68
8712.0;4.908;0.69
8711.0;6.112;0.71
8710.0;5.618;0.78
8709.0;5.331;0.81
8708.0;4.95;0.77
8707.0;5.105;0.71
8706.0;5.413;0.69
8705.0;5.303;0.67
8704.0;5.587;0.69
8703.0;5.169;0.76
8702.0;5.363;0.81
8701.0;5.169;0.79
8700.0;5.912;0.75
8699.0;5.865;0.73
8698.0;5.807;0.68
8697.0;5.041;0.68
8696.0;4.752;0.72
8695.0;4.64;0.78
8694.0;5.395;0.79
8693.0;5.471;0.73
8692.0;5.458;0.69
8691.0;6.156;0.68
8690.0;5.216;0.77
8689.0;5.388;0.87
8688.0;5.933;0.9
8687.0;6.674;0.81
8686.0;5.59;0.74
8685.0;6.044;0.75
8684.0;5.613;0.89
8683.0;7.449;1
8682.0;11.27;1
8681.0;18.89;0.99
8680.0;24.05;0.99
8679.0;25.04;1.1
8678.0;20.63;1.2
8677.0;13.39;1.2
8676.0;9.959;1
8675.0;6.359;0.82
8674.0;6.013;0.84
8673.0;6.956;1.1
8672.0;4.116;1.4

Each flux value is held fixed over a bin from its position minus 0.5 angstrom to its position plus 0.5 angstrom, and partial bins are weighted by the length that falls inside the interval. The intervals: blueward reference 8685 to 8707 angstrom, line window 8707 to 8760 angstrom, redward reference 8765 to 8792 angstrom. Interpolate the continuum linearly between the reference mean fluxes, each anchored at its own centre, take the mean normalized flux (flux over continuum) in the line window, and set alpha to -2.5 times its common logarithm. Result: -0.07 mag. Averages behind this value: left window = 5.49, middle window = 5.62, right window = 4.96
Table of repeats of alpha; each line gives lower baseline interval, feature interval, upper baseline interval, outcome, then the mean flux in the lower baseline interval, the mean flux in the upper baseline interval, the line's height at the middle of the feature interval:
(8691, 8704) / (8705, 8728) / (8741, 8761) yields -0.03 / 5.38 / 5.54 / 5.44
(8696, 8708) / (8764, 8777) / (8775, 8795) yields -0.05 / 5.38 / 4.9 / 4.99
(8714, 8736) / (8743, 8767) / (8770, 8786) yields -0.04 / 5.73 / 5.09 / 5.37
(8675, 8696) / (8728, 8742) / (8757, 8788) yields 0.22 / 9.71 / 5.18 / 7.13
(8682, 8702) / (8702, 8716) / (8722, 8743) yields 0.07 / 5.79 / 5.81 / 5.8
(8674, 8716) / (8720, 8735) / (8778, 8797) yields 0.19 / 7.59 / 5.15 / 6.73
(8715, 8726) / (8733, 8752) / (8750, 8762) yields 0.06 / 5.75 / 5.86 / 5.82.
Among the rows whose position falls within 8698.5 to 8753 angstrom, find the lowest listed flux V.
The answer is 4.323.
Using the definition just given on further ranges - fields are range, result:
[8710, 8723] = 4.531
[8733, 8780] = 1.711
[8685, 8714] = 4.64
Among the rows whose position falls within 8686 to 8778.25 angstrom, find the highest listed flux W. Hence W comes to 8.212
